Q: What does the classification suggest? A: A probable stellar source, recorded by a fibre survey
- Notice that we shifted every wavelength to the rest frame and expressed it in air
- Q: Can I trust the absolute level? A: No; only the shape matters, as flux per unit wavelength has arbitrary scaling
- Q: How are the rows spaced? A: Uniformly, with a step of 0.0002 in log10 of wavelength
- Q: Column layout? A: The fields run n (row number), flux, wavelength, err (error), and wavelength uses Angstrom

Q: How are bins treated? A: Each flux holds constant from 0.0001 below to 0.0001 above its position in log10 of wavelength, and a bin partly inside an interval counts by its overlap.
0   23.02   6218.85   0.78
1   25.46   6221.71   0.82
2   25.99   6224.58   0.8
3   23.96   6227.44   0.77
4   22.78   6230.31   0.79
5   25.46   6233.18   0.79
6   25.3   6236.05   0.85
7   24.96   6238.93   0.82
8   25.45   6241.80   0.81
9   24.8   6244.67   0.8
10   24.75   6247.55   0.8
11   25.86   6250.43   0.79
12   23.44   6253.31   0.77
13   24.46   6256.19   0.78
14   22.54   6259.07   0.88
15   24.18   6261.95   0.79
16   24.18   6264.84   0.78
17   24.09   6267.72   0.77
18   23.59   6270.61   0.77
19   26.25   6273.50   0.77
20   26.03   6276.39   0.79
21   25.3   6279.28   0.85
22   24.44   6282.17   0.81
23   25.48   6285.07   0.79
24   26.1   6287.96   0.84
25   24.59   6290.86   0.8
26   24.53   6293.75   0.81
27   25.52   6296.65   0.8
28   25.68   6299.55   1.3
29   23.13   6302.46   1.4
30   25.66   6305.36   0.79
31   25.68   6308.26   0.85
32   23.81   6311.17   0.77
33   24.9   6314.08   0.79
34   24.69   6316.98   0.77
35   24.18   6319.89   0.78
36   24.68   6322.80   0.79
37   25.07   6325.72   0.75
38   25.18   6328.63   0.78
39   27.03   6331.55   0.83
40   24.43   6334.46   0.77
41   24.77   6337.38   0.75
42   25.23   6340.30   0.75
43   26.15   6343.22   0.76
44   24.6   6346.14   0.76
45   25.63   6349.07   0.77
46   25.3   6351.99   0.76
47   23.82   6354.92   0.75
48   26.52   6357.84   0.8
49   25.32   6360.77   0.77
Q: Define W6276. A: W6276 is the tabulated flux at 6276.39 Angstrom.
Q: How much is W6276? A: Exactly 26.03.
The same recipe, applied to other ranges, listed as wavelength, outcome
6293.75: 24.53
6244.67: 24.8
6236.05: 25.3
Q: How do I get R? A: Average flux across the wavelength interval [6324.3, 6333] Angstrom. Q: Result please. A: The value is 25.8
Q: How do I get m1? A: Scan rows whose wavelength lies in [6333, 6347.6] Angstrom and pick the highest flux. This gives 26.15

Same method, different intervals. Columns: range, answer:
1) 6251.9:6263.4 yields 24.46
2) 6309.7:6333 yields 27.03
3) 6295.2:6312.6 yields 25.68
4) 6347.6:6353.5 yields 25.63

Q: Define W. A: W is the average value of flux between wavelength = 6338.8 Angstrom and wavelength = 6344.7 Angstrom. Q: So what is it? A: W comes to 25.7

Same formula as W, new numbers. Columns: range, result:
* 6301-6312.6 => 24.6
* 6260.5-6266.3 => 24.2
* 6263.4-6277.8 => 24.8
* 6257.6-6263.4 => 23.4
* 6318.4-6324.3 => 24.4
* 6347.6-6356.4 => 24.9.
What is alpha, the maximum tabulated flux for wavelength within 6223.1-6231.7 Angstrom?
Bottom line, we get 25.99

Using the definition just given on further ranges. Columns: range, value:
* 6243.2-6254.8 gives 25.86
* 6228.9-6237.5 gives 25.46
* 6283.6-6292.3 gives 26.1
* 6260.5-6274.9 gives 26.25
